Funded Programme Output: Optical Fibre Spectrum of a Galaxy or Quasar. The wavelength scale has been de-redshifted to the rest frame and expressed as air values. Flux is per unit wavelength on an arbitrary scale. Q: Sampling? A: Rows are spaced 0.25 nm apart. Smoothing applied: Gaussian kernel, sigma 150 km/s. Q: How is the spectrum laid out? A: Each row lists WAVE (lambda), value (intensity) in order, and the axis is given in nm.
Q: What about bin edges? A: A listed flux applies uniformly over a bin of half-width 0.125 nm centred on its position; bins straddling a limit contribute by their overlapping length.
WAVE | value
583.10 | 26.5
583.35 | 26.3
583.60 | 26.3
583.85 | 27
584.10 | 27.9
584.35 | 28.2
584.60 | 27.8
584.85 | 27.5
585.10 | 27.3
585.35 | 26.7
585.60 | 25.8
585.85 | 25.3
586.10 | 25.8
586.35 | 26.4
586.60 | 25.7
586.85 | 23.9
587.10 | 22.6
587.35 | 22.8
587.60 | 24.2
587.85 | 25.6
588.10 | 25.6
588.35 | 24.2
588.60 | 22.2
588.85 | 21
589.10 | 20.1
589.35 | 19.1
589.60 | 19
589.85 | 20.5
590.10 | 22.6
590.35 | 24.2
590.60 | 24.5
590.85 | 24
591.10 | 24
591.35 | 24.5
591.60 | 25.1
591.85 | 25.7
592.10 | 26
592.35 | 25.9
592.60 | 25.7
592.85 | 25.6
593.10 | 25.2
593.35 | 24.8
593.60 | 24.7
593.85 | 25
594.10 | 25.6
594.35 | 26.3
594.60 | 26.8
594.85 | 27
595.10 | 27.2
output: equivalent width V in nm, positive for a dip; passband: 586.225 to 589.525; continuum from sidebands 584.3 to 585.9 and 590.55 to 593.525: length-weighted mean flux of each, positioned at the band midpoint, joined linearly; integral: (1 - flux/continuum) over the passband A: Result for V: 0.37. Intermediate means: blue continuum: 27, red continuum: 25.1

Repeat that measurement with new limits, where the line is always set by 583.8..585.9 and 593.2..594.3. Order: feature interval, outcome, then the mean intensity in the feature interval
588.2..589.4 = 0.21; 21.5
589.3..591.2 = 0.26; 22.3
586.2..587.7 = 0.13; 24.3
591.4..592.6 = 0.00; 25.6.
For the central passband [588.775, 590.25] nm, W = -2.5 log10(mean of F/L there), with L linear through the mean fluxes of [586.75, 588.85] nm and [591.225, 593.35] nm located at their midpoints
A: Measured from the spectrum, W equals 0.19 mag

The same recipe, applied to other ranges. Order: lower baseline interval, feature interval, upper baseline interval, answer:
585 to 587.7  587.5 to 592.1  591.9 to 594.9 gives 0.10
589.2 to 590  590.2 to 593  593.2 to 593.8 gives -0.13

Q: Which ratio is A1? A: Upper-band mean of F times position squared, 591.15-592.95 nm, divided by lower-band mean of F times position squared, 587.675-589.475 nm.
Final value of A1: 1.1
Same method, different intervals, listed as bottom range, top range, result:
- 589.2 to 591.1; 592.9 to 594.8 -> 1.17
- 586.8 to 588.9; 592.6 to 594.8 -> 1.10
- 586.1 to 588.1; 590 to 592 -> 1.00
